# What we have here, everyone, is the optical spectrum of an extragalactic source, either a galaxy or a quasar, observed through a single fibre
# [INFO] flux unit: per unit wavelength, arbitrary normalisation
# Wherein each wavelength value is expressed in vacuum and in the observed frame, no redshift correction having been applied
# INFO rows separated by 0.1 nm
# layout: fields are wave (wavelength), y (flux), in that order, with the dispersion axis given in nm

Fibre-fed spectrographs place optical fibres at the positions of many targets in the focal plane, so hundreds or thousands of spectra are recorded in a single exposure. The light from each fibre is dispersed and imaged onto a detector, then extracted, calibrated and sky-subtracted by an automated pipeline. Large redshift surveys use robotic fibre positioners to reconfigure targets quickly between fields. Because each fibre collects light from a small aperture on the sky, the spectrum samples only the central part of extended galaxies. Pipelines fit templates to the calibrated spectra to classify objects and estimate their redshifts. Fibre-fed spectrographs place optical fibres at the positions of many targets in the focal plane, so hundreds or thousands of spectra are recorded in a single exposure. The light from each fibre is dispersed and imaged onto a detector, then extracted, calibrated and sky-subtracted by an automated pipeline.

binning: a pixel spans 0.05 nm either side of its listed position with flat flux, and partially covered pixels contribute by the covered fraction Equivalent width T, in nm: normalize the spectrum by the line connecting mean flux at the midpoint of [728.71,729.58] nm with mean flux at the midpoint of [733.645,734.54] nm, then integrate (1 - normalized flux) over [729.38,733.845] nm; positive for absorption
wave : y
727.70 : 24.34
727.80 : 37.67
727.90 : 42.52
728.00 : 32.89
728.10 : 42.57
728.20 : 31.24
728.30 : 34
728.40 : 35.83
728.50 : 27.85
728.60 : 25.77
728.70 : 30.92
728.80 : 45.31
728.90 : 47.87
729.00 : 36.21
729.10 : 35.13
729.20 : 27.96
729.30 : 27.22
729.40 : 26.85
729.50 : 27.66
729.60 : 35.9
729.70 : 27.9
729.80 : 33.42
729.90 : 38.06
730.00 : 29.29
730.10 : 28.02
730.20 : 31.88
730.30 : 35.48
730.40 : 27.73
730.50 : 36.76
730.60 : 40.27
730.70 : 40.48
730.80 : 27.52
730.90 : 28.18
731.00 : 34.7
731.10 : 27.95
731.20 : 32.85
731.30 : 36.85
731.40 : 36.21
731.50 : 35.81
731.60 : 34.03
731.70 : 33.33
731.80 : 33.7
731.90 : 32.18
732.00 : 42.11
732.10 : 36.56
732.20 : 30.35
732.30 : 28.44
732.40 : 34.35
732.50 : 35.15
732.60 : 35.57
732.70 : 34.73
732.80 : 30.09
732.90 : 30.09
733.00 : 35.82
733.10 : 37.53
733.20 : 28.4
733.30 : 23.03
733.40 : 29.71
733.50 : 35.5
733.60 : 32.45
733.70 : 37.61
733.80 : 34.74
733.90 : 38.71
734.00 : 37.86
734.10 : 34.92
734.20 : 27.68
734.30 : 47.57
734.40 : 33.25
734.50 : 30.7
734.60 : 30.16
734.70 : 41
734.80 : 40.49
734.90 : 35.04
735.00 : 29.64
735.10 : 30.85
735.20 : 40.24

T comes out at 0.26 nm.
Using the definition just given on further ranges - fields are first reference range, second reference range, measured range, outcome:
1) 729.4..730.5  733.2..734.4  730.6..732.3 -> -0.07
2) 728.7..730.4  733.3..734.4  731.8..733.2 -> 0.02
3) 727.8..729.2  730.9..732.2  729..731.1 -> 0.18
